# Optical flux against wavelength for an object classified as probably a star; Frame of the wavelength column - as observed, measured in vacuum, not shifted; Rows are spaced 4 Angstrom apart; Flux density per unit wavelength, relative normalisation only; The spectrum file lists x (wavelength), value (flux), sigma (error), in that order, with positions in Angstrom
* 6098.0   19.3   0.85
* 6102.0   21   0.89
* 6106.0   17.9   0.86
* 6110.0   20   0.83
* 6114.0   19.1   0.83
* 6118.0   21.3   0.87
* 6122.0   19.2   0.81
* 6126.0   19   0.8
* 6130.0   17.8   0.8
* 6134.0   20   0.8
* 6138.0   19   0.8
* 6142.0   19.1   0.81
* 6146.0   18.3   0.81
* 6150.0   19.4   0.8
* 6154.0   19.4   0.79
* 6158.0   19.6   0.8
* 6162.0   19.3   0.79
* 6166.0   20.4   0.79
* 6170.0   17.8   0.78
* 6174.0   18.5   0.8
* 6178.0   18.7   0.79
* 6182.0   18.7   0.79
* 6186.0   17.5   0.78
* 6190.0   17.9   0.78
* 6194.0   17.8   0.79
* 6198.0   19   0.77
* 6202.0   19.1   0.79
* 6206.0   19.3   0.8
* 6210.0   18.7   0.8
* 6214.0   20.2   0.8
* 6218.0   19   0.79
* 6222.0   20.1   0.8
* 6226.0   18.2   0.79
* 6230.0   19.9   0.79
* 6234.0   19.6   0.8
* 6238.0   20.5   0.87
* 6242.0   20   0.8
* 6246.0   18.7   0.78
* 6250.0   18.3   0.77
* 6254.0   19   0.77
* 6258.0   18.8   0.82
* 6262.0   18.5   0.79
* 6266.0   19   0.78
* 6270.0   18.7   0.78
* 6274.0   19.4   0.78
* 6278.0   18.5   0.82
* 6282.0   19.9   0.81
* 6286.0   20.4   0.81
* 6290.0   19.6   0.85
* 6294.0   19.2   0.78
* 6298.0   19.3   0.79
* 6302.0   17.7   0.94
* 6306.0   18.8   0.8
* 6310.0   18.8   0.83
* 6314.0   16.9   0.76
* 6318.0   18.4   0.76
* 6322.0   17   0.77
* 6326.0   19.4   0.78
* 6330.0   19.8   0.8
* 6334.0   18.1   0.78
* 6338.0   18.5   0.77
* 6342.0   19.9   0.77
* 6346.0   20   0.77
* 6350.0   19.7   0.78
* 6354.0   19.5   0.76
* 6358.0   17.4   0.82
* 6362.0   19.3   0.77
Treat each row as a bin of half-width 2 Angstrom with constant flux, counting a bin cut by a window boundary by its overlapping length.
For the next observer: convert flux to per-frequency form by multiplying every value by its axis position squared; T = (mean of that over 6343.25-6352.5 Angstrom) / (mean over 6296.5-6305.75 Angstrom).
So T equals 1.1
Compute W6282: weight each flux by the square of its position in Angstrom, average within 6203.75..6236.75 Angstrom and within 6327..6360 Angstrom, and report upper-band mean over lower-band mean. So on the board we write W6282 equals 1.03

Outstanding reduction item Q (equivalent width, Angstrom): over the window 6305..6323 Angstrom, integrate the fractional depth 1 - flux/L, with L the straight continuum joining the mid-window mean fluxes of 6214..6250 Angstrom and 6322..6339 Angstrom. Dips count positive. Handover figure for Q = 0.8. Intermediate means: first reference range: 19.5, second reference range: 18.7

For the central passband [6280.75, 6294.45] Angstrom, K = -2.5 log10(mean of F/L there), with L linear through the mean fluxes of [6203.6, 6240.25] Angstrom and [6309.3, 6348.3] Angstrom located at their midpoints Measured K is -0.05 mag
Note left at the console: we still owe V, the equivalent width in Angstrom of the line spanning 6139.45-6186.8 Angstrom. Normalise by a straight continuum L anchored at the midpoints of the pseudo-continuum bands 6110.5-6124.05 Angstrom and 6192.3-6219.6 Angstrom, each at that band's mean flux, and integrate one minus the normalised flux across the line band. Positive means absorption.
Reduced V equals 1.2 Angstrom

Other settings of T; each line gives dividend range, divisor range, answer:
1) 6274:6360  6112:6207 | 1.05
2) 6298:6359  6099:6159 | 1.03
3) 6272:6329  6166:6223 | 1.04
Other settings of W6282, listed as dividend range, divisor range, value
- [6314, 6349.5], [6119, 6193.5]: 1.05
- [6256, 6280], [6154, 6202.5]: 1.04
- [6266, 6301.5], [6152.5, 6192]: 1.06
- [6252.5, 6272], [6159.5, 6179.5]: 1.02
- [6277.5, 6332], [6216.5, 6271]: 1.00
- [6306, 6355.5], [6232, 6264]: 1.01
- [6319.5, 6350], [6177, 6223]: 1.05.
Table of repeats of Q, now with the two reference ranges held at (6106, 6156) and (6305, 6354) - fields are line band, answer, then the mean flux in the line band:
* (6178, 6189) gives 0.5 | 18.2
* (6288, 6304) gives -0.1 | 18.9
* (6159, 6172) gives 0.0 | 19.2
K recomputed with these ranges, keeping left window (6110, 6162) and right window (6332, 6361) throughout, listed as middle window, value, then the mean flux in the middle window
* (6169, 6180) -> 0.05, 18.4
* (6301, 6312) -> 0.03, 18.5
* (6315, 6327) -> 0.06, 18.1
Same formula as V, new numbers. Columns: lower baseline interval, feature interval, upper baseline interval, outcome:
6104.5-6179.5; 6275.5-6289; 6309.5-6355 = -0.5 Angstrom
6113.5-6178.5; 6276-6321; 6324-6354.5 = 1.2 Angstrom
